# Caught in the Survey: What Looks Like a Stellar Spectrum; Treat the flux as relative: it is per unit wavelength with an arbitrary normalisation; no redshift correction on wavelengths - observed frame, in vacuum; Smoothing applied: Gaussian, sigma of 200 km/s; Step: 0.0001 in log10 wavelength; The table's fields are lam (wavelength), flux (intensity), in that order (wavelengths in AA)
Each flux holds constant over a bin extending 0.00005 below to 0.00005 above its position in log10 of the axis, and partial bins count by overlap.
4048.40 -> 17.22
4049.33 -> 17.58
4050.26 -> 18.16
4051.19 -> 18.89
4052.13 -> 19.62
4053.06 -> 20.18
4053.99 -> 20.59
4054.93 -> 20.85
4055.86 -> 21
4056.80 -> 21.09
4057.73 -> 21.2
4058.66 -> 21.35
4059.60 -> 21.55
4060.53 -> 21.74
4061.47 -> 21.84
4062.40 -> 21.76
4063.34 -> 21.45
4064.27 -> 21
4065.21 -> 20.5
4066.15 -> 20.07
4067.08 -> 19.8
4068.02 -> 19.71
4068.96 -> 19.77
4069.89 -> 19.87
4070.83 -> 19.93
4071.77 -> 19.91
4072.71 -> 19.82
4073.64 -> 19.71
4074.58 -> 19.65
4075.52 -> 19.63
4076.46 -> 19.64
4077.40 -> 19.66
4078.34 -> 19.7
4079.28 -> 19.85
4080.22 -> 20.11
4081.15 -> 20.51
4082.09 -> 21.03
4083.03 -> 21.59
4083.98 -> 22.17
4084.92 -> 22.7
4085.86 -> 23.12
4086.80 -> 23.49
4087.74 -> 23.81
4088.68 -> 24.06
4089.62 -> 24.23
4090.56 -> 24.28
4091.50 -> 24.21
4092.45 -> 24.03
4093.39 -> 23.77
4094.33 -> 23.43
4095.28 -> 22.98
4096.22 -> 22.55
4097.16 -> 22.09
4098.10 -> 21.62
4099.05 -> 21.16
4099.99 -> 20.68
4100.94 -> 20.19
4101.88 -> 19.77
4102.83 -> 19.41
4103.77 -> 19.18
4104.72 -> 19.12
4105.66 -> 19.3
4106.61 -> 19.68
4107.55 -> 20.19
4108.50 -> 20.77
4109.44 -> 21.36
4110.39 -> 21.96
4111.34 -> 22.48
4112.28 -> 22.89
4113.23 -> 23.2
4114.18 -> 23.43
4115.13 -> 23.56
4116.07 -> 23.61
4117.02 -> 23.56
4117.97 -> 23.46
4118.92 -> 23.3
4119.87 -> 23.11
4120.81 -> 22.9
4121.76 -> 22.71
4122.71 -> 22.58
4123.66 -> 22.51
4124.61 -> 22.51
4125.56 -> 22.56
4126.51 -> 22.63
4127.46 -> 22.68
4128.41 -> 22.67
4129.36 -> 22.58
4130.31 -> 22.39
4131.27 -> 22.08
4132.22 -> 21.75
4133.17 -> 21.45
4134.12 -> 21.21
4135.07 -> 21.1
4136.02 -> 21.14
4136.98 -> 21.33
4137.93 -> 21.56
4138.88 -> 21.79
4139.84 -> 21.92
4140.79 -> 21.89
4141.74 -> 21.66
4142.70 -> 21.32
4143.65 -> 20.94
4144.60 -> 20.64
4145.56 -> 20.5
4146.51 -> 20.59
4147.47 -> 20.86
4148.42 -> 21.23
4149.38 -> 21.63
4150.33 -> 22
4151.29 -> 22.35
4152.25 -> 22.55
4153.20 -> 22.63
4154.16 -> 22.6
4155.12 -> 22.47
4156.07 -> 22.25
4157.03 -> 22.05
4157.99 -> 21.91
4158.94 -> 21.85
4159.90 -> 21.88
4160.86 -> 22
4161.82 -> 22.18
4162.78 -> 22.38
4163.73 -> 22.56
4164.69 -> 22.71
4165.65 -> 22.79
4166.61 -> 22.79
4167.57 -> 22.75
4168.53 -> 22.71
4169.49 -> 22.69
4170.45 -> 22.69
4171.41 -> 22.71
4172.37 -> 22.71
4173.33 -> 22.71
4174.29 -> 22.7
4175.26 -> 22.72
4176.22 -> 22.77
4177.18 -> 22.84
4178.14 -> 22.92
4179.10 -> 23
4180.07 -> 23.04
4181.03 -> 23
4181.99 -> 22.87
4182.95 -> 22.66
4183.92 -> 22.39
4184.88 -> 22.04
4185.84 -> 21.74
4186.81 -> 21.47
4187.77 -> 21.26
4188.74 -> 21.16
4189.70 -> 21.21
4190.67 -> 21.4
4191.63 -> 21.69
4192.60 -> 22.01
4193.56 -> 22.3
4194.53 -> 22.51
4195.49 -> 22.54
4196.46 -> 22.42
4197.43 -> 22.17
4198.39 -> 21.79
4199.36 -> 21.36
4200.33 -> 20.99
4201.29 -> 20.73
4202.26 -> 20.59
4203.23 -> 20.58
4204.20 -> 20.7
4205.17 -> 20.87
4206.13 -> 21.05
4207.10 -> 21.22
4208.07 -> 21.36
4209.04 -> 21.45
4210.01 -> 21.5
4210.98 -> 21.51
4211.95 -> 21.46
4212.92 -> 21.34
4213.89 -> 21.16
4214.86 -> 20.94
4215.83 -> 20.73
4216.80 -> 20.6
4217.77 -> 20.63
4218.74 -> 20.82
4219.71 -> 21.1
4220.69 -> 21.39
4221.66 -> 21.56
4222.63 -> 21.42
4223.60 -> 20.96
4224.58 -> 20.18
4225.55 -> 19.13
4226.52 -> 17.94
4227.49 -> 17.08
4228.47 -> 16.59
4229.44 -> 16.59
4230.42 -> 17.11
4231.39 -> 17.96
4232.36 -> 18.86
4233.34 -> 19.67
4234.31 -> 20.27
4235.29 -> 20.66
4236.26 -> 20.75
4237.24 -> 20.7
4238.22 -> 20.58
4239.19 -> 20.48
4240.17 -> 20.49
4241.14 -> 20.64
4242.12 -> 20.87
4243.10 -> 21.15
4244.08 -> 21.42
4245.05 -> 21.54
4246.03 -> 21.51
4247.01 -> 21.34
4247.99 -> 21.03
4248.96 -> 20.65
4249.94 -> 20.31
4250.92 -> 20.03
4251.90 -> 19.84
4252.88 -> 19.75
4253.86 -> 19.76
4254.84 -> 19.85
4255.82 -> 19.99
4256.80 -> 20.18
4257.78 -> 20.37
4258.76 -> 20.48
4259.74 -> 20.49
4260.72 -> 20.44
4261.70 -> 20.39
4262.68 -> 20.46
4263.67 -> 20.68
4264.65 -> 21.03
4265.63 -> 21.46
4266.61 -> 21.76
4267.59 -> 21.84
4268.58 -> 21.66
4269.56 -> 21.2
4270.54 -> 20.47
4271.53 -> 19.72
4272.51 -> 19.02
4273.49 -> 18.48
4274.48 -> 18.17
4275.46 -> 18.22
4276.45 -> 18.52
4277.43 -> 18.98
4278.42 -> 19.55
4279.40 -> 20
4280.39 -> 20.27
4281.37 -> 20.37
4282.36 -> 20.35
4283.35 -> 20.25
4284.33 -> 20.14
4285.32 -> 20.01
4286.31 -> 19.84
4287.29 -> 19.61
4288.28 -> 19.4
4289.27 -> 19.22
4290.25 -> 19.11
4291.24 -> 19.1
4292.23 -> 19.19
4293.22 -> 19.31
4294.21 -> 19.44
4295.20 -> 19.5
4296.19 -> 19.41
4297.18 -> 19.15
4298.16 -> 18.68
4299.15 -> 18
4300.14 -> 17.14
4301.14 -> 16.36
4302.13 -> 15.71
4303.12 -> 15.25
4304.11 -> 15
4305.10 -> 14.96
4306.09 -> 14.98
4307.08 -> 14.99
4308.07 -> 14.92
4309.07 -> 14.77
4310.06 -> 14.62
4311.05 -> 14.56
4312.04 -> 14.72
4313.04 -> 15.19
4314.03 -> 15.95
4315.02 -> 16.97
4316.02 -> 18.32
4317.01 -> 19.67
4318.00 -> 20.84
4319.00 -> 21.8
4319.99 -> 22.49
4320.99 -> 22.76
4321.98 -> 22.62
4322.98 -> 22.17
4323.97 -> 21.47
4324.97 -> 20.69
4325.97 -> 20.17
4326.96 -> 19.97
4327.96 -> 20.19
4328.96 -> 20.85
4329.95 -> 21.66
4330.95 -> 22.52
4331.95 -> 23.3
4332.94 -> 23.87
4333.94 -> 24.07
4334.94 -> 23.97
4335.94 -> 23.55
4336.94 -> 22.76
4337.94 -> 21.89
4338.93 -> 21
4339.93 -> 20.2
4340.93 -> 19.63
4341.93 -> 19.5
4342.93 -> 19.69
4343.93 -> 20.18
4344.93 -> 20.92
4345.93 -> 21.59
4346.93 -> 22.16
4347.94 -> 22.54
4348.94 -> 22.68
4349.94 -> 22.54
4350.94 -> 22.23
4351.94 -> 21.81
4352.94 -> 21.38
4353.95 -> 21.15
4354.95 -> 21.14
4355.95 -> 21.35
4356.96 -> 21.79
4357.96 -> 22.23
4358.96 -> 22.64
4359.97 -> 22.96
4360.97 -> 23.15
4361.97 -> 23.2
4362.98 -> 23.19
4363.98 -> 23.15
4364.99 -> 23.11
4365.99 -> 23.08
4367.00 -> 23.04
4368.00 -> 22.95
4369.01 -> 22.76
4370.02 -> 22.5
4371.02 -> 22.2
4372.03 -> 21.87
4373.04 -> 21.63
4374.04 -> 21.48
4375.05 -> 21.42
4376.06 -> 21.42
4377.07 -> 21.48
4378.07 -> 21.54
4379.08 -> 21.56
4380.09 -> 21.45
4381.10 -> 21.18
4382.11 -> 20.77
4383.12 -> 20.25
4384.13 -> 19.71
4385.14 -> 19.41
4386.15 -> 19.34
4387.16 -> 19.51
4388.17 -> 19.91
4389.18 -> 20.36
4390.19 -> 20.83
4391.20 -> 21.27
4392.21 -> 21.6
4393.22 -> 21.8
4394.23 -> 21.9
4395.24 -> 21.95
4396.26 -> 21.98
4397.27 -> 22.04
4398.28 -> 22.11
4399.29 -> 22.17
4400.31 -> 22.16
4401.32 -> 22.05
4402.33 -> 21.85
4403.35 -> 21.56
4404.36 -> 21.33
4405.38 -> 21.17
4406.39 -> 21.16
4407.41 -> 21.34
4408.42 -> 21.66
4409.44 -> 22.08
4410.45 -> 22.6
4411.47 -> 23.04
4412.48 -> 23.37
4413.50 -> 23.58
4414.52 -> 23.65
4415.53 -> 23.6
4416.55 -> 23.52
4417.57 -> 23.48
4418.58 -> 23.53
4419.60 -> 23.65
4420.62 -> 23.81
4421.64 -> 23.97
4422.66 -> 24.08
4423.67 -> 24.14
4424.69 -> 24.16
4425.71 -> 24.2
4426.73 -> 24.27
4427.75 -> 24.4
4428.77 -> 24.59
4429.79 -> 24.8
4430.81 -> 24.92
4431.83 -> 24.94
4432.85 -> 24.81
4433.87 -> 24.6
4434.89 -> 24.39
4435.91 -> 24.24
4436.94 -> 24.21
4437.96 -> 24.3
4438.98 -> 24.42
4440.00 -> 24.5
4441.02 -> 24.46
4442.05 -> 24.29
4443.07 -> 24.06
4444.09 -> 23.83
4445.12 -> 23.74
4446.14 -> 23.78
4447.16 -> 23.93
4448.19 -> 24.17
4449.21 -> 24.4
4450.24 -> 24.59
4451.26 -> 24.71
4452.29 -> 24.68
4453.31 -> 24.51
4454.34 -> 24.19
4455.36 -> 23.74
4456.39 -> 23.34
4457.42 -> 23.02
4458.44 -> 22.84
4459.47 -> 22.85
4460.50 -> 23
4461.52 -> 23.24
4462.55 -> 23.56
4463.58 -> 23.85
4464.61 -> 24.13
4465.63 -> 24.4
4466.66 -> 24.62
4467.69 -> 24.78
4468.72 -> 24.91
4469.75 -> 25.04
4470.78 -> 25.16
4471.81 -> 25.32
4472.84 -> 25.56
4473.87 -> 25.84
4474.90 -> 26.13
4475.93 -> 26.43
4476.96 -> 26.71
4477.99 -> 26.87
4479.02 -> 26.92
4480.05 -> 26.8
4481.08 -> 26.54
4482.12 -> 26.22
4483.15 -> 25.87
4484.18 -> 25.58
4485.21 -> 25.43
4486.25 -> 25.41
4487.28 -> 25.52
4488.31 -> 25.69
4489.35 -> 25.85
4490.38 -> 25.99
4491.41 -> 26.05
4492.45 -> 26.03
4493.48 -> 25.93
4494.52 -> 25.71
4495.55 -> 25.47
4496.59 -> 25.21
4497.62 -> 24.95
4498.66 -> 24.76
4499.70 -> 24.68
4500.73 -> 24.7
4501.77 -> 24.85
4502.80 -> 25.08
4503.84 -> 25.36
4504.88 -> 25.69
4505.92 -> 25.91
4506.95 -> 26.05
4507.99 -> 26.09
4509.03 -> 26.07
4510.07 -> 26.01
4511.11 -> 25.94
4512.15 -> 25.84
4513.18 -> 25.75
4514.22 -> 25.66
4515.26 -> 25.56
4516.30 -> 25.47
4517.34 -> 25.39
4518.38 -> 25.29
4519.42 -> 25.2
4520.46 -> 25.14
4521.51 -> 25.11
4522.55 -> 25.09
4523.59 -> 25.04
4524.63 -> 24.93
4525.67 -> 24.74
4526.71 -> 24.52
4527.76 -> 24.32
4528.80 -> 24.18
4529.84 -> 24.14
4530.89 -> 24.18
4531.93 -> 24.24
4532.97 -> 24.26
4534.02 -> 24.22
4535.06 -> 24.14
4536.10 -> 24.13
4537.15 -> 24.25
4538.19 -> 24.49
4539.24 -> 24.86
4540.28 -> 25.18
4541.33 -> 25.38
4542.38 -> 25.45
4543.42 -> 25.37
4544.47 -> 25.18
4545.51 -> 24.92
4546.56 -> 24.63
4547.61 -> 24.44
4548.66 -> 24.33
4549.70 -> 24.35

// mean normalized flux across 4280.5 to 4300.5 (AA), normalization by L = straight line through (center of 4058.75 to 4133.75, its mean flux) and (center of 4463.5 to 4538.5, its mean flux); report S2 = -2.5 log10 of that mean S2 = 0.20 mag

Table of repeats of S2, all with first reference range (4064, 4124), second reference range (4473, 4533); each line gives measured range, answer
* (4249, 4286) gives 0.16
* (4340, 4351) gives 0.14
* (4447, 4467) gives 0.05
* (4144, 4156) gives 0.02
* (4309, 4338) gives 0.17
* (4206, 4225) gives 0.08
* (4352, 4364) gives 0.09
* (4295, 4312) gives 0.40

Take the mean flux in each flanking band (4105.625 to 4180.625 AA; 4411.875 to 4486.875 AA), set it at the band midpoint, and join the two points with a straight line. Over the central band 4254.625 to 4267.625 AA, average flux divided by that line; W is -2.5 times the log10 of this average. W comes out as 0.12 mag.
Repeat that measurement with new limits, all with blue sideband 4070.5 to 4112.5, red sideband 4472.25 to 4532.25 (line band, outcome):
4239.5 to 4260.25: 0.12 mag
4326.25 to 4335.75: 0.07 mag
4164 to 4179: -0.03 mag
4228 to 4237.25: 0.21 mag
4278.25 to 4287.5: 0.16 mag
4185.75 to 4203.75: 0.04 mag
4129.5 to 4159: 0.01 mag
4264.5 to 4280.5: 0.16 mag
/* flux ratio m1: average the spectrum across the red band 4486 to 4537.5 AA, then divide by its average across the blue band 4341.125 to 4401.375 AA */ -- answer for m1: 1.16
